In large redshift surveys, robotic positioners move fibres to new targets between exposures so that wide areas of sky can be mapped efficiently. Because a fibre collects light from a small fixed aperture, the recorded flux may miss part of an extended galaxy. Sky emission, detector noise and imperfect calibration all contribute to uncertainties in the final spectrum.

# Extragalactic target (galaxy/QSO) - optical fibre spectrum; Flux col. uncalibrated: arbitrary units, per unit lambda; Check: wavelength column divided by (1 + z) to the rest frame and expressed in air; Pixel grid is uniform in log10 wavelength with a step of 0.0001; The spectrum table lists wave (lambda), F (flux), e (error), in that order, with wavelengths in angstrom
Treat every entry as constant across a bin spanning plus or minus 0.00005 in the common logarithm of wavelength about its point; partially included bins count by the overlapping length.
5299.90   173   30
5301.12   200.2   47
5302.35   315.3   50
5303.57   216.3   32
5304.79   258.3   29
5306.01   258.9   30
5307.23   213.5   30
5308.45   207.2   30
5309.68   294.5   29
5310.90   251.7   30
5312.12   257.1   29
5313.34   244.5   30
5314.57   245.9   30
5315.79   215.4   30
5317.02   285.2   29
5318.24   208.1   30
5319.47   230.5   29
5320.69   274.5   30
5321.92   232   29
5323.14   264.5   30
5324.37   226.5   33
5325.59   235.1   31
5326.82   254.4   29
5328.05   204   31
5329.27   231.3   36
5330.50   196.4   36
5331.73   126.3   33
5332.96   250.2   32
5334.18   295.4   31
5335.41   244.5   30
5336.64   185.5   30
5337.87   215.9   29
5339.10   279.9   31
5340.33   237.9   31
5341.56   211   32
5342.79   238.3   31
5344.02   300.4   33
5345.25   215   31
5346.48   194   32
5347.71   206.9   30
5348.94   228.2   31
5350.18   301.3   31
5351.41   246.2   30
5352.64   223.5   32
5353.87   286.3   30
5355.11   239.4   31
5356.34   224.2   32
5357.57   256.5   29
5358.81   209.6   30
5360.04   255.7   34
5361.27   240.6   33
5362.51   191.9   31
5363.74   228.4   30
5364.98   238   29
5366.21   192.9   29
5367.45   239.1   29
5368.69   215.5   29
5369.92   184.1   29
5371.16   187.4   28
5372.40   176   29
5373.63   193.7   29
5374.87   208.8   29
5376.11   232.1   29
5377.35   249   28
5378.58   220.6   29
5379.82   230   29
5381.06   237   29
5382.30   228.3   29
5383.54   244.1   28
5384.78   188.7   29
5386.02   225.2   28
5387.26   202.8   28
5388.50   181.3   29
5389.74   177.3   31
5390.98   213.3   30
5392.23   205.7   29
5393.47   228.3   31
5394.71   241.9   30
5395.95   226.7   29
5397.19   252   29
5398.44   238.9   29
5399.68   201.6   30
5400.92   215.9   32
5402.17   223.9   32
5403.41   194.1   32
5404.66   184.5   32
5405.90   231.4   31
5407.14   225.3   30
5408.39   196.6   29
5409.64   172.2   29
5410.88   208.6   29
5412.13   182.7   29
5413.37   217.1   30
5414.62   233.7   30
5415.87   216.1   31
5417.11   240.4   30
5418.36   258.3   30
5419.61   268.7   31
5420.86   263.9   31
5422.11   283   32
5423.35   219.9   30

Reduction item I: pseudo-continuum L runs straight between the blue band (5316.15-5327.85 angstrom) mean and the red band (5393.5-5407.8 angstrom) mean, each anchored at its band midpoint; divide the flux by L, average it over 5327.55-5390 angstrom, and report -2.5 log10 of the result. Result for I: 0.043 mag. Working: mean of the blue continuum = 243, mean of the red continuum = 222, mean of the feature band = 224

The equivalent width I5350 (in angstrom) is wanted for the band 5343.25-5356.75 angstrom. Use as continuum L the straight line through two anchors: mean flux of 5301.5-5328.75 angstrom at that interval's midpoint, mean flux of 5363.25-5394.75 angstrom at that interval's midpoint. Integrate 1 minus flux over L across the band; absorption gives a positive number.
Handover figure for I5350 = -0.9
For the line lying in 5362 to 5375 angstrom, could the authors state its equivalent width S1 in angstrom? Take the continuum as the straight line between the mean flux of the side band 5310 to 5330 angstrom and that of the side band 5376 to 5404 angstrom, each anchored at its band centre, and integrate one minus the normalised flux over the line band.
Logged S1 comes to 1.2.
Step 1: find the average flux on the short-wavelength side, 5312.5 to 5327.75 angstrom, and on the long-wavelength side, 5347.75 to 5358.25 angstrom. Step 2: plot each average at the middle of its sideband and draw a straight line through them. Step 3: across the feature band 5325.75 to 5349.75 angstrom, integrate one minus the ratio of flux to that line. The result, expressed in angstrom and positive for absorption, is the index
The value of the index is 1.7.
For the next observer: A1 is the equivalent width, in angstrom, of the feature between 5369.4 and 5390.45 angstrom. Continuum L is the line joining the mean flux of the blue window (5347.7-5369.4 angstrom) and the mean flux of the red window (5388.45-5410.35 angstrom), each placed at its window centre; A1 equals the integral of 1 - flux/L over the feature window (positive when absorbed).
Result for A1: 1.3 angstrom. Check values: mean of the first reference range 235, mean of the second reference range 212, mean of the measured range 210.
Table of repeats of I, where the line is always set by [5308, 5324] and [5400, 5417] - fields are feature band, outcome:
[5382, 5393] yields 0.05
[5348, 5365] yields -0.05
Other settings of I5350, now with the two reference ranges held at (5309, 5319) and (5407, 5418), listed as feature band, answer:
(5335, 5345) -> 0.0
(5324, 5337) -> 1.1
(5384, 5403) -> 0.3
